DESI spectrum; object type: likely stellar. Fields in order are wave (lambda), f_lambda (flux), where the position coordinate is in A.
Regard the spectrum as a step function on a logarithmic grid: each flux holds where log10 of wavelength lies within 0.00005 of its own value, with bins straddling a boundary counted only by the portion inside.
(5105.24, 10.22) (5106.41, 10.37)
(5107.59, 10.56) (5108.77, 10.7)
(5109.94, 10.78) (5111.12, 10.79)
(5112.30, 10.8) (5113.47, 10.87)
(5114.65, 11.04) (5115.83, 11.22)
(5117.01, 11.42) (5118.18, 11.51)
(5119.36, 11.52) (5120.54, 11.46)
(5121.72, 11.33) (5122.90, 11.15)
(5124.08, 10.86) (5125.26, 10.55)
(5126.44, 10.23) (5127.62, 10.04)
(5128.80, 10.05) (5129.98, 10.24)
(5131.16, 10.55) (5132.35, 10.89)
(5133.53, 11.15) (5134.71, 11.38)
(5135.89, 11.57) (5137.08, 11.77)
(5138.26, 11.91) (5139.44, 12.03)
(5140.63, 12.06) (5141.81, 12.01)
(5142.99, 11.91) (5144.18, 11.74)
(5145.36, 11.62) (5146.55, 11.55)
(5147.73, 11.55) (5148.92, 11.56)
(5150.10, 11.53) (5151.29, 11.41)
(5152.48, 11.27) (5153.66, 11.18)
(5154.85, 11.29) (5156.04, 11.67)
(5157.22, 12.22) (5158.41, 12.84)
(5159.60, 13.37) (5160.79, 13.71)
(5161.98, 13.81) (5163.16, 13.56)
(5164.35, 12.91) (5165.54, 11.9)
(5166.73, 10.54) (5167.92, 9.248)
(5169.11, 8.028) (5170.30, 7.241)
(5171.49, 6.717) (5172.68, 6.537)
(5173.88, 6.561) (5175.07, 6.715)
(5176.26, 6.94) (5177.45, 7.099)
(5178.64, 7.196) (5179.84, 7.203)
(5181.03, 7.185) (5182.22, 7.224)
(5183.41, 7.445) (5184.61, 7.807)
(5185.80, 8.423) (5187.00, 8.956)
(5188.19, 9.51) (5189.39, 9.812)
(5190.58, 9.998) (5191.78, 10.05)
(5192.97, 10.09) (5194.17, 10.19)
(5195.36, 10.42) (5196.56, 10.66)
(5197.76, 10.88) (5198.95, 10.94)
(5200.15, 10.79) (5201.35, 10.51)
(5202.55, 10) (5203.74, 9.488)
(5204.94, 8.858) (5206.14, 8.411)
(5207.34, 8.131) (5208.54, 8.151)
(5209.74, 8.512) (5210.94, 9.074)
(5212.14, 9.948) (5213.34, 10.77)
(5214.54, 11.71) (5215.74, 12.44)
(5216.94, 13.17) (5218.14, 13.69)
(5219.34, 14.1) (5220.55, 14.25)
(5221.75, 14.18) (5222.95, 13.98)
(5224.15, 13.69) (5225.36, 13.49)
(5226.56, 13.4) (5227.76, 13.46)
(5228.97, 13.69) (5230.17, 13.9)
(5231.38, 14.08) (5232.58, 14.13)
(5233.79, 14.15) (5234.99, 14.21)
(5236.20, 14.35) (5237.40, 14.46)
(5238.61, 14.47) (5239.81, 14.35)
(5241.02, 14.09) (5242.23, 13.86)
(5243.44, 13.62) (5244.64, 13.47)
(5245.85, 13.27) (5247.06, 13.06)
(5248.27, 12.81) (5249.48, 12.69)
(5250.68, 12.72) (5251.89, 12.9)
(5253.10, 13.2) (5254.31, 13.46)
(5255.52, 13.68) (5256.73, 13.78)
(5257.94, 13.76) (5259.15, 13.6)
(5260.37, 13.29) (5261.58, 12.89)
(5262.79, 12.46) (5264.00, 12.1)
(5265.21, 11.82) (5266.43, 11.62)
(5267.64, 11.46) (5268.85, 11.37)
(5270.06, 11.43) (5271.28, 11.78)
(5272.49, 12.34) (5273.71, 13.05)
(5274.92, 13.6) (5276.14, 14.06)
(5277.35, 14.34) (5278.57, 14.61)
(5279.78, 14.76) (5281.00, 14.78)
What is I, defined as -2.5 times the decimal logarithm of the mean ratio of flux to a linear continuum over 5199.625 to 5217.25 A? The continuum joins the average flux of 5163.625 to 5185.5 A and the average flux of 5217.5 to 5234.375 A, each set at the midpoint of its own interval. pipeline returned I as 0.19 mag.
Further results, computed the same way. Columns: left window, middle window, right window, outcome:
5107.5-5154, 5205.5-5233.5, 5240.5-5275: 0.01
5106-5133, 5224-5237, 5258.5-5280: -0.13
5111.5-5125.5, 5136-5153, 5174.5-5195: -0.16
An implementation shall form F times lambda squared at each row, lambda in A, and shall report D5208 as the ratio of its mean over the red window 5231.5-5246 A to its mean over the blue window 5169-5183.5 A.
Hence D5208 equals 2.05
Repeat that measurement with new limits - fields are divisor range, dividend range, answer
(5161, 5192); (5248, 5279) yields 1.51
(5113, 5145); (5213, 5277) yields 1.24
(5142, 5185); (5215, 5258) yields 1.39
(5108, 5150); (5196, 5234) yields 1.09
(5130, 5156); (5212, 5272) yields 1.19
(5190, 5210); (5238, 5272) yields 1.35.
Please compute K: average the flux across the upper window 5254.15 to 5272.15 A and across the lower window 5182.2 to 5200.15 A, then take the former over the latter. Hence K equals 1.30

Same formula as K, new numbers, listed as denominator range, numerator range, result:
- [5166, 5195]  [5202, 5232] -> 1.43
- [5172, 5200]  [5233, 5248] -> 1.61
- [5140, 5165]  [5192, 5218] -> 0.84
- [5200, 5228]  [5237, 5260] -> 1.19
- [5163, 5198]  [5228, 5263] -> 1.54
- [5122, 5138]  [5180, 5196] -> 0.83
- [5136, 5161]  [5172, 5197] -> 0.70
